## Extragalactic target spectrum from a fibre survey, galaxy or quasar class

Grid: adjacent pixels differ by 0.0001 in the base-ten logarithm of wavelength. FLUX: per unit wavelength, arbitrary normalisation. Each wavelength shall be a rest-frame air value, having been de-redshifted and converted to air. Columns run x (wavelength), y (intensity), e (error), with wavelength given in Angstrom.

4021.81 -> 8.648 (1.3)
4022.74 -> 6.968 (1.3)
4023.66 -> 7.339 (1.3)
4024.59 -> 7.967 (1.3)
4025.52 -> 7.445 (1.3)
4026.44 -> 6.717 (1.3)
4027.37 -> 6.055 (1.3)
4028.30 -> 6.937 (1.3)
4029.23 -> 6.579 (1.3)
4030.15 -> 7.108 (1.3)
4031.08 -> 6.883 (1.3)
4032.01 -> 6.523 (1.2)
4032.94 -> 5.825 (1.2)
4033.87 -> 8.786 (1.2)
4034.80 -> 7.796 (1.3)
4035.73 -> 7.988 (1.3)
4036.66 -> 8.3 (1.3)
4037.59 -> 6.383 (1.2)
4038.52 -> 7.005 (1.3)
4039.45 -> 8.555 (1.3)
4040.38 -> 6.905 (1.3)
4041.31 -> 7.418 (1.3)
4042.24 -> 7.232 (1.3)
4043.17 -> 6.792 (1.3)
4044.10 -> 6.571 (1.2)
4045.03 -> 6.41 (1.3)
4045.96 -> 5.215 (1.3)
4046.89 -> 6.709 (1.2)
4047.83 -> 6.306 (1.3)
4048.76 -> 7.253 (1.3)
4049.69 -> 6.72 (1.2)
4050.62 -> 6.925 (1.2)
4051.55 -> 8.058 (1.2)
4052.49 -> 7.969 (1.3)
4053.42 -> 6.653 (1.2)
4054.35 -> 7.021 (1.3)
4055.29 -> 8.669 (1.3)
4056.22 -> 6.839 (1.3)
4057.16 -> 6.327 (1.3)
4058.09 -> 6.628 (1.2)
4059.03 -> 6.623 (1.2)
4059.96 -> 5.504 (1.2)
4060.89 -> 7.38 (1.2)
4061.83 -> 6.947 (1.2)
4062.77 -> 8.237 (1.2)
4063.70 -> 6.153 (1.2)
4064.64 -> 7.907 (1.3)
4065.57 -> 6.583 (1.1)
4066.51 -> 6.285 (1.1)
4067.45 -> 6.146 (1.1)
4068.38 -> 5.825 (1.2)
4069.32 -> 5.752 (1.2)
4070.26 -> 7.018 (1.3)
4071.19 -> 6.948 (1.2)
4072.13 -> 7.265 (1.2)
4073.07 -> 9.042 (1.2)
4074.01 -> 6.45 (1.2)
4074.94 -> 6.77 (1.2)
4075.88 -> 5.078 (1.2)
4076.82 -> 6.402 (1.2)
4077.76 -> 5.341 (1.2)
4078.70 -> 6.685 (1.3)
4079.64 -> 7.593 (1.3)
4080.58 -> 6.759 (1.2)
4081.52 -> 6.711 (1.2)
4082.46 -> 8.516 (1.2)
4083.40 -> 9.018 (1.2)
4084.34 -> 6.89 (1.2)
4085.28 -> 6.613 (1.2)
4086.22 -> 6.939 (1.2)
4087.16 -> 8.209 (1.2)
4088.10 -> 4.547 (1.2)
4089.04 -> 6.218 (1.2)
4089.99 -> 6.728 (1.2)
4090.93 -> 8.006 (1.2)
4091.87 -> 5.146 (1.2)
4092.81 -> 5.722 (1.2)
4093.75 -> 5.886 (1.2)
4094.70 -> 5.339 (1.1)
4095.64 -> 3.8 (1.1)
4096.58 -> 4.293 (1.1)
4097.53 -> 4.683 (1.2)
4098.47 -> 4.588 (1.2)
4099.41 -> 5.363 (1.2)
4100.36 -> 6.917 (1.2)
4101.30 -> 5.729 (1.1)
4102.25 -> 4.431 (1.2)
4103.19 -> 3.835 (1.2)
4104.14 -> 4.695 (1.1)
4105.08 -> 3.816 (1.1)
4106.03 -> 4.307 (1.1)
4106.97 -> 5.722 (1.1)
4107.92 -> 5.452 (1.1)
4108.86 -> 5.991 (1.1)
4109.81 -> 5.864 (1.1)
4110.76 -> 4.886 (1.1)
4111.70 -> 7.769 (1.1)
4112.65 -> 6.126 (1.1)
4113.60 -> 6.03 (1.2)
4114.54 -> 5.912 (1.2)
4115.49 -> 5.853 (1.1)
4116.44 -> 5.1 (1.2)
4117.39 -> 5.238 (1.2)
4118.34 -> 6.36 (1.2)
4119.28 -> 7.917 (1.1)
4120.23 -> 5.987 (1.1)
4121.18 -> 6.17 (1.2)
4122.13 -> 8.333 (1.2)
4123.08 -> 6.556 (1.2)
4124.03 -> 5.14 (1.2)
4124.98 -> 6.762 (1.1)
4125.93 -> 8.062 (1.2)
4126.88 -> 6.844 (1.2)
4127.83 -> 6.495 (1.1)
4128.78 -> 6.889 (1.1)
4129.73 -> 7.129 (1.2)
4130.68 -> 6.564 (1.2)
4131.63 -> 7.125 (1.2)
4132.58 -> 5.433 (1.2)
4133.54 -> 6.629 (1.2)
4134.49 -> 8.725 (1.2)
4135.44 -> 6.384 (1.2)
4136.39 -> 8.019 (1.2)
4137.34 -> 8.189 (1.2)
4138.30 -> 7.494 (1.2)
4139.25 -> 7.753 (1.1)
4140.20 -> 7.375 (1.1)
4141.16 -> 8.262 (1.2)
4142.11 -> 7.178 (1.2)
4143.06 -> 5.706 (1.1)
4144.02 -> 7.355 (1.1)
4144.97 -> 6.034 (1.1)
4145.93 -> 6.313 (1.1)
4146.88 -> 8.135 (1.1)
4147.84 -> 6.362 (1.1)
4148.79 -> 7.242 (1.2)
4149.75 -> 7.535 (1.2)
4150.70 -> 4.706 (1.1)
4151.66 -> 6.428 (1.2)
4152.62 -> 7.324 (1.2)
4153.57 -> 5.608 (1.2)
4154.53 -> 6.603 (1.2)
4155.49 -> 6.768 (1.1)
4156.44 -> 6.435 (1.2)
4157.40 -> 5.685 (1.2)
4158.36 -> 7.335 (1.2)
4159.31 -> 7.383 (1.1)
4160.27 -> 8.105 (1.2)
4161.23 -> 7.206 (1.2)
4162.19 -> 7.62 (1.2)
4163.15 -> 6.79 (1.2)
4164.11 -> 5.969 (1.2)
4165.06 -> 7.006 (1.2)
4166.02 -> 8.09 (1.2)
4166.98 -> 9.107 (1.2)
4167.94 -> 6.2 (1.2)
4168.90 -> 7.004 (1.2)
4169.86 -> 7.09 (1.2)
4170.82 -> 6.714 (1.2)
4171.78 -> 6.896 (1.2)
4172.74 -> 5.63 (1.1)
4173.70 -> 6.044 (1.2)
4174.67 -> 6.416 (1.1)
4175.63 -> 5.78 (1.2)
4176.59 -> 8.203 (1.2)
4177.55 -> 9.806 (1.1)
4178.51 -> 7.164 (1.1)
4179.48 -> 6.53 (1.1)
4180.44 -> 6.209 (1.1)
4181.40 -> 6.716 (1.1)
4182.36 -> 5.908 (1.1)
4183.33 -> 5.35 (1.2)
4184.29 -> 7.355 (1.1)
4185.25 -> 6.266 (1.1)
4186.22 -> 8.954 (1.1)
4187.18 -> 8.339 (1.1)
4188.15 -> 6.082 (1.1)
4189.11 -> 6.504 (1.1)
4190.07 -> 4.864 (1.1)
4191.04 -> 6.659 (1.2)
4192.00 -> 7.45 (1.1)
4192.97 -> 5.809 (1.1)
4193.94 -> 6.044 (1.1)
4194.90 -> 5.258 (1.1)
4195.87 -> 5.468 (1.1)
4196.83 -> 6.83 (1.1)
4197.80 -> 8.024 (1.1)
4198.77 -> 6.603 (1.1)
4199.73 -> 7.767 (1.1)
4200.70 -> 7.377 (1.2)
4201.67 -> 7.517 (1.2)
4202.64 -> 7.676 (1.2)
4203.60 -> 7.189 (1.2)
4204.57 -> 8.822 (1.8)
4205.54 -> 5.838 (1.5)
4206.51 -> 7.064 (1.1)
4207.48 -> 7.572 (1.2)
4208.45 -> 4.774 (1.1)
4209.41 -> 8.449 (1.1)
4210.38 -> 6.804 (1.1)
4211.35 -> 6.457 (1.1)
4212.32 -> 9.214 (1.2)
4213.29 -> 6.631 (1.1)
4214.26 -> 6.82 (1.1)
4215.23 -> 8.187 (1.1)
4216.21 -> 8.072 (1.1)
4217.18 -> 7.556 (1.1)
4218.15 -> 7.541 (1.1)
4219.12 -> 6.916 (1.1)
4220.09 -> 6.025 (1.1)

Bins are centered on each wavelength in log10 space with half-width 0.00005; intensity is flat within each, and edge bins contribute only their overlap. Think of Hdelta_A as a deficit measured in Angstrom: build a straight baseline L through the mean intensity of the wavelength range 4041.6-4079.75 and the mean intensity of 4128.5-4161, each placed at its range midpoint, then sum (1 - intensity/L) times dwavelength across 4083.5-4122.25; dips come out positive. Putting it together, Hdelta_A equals 6.0 Angstrom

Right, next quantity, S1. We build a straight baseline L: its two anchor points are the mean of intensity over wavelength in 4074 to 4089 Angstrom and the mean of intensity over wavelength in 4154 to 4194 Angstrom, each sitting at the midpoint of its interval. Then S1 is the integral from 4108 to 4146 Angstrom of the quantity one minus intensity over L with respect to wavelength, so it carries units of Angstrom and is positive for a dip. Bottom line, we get 0.7 Angstrom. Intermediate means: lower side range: 6.78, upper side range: 6.86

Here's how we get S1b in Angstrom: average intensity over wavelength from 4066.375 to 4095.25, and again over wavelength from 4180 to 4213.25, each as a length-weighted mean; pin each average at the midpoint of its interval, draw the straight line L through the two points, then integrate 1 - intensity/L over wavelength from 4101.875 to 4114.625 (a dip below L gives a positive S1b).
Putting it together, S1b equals 2.58 Angstrom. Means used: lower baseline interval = 6.64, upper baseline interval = 6.86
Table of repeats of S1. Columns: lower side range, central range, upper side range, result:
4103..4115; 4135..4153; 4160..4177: -2.0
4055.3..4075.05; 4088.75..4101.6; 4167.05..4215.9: 2.4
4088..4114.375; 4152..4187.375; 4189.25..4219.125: -2.6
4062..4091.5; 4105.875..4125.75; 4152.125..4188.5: 2.2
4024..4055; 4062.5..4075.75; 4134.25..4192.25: 0.4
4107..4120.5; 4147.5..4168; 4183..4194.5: -1.6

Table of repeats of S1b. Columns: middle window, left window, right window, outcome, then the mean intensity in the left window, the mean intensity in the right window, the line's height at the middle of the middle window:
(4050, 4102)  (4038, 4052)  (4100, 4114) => -3.16 Angstrom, 6.94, 5.42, 6.18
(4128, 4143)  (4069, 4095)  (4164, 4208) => -0.90 Angstrom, 6.71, 6.9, 6.81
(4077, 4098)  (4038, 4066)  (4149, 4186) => 1.79 Angstrom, 6.98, 6.83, 6.94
